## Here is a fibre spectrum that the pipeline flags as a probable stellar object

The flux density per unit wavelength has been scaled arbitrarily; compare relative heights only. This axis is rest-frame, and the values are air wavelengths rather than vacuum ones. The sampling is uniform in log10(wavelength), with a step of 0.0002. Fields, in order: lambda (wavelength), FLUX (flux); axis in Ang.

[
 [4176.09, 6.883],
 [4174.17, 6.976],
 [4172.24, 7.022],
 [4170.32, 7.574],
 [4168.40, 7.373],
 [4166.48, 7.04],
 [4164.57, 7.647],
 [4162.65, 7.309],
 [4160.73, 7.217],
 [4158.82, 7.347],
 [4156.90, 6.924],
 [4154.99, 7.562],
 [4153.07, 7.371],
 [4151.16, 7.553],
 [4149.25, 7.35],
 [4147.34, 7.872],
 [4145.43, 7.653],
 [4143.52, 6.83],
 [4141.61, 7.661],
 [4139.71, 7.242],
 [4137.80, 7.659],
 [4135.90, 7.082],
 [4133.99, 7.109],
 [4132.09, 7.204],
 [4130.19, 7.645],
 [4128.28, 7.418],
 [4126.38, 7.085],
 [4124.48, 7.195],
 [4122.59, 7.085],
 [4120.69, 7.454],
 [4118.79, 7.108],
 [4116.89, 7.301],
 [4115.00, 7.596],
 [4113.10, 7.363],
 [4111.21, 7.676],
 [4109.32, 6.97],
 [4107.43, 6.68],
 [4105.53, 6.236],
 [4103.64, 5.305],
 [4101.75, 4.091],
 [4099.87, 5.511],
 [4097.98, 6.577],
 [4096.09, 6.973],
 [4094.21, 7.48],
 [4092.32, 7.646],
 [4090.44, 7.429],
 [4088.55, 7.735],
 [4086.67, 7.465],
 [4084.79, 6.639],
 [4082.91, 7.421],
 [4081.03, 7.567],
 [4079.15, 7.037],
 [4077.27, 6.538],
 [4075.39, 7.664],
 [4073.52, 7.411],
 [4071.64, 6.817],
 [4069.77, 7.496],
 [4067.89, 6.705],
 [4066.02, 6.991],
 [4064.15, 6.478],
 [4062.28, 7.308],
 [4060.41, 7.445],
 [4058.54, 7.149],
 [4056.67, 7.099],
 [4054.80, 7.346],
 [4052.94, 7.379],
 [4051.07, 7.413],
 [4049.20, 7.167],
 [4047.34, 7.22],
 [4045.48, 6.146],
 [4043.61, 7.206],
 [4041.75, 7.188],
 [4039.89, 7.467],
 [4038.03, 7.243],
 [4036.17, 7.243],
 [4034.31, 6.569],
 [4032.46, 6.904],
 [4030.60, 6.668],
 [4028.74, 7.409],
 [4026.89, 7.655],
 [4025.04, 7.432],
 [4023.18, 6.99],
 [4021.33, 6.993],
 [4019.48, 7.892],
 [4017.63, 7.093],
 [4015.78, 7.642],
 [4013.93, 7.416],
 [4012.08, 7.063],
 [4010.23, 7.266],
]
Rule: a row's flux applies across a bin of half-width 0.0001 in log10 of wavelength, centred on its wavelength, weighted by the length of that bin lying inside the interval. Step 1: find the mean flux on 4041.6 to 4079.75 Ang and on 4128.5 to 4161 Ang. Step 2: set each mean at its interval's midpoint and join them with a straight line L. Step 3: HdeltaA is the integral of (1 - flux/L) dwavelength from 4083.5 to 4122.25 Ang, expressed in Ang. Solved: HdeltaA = 2.0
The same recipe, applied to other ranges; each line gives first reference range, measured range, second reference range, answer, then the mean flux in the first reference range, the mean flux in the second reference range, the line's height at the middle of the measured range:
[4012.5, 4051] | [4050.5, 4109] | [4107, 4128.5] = 2.34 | 7.18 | 7.26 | 7.22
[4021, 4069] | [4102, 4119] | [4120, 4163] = 1.11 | 7.11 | 7.34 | 7.27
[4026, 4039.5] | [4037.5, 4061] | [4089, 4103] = -0.75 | 7.11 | 6.54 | 6.96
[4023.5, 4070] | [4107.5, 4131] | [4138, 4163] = 0.03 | 7.12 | 7.39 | 7.31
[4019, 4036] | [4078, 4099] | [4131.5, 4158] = 0.02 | 7.15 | 7.36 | 7.26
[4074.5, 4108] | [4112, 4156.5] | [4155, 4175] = -1.92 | 6.77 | 7.26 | 7.06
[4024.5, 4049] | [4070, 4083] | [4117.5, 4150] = -0.02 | 7.1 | 7.33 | 7.2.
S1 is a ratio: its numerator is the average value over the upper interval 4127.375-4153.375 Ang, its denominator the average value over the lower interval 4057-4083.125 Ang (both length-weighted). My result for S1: 1.04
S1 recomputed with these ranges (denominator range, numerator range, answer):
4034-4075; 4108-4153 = 1.03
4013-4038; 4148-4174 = 1.01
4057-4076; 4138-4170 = 1.03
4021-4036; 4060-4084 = 1.01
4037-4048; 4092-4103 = 0.89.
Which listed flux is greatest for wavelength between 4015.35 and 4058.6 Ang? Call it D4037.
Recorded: 7.892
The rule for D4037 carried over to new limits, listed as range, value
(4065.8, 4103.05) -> 7.735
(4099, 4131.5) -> 7.676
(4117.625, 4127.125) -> 7.454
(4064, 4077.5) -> 7.664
